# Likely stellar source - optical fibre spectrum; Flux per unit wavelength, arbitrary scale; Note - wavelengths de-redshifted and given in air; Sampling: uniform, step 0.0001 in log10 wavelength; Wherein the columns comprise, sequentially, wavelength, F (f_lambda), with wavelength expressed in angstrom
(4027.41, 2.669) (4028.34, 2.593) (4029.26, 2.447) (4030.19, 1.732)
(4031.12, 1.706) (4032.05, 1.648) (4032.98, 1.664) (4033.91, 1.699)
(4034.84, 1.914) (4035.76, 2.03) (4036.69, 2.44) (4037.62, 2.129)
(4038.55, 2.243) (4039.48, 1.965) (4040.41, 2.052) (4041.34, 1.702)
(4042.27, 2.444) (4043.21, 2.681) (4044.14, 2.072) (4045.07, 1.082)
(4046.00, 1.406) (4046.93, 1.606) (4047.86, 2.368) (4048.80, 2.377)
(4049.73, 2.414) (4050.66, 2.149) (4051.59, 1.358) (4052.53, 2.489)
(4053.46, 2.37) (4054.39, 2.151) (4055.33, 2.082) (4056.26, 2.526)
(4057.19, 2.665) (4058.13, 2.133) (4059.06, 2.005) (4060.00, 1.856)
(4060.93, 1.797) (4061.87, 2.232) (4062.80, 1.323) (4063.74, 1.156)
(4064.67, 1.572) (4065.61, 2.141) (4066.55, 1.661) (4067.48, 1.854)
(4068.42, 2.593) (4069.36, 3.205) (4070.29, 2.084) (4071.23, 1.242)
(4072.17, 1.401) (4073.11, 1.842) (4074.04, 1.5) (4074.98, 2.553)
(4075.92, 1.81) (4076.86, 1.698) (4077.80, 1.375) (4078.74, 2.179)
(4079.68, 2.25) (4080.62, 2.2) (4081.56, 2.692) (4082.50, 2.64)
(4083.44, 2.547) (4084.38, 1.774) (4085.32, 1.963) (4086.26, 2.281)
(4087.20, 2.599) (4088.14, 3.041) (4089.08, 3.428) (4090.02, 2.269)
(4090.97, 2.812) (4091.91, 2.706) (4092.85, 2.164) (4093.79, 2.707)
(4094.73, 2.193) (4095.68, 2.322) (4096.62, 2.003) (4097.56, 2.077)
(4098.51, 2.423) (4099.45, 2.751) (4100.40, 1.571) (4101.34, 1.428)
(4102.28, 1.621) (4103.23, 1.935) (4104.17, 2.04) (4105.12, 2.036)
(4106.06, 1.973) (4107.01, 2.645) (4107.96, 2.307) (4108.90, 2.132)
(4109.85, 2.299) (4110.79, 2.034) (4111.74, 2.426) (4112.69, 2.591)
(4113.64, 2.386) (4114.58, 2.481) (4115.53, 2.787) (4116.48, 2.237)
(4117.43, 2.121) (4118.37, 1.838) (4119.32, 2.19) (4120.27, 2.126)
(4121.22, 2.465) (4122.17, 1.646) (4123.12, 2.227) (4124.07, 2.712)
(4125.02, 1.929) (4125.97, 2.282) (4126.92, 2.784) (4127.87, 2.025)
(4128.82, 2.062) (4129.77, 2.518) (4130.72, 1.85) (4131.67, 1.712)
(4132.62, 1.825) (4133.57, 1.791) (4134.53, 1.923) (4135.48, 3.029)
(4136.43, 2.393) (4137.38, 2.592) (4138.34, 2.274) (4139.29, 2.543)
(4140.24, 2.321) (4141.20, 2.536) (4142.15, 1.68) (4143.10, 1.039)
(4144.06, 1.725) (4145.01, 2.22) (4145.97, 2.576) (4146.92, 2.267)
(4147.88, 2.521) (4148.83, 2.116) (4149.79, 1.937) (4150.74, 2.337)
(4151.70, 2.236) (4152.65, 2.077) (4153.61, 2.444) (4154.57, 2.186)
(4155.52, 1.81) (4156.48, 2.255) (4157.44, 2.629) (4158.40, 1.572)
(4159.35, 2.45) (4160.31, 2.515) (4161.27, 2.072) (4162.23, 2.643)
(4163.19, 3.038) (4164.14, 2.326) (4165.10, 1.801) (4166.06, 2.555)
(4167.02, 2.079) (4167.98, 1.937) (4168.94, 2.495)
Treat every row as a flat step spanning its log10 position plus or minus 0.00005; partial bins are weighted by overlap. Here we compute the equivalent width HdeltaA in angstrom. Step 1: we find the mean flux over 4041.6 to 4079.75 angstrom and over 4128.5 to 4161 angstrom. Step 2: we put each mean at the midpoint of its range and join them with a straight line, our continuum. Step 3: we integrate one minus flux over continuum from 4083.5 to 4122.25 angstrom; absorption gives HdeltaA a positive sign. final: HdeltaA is -3.6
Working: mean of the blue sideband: 1.99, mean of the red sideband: 2.18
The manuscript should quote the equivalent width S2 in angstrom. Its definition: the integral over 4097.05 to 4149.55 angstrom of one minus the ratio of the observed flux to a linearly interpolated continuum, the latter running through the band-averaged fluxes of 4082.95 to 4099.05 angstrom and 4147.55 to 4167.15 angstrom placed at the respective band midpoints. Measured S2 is 3.8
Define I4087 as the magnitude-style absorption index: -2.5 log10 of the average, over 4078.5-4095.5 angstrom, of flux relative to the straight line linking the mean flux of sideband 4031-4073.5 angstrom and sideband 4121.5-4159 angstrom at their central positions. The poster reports -0.20 mag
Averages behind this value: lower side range 1.99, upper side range 2.17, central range 2.47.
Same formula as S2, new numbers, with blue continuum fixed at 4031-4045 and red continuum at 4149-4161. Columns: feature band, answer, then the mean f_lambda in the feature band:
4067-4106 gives -1.9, 2.19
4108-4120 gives -0.9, 2.29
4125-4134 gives 0.3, 2.09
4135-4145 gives -0.2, 2.21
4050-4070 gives -0.2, 2.07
